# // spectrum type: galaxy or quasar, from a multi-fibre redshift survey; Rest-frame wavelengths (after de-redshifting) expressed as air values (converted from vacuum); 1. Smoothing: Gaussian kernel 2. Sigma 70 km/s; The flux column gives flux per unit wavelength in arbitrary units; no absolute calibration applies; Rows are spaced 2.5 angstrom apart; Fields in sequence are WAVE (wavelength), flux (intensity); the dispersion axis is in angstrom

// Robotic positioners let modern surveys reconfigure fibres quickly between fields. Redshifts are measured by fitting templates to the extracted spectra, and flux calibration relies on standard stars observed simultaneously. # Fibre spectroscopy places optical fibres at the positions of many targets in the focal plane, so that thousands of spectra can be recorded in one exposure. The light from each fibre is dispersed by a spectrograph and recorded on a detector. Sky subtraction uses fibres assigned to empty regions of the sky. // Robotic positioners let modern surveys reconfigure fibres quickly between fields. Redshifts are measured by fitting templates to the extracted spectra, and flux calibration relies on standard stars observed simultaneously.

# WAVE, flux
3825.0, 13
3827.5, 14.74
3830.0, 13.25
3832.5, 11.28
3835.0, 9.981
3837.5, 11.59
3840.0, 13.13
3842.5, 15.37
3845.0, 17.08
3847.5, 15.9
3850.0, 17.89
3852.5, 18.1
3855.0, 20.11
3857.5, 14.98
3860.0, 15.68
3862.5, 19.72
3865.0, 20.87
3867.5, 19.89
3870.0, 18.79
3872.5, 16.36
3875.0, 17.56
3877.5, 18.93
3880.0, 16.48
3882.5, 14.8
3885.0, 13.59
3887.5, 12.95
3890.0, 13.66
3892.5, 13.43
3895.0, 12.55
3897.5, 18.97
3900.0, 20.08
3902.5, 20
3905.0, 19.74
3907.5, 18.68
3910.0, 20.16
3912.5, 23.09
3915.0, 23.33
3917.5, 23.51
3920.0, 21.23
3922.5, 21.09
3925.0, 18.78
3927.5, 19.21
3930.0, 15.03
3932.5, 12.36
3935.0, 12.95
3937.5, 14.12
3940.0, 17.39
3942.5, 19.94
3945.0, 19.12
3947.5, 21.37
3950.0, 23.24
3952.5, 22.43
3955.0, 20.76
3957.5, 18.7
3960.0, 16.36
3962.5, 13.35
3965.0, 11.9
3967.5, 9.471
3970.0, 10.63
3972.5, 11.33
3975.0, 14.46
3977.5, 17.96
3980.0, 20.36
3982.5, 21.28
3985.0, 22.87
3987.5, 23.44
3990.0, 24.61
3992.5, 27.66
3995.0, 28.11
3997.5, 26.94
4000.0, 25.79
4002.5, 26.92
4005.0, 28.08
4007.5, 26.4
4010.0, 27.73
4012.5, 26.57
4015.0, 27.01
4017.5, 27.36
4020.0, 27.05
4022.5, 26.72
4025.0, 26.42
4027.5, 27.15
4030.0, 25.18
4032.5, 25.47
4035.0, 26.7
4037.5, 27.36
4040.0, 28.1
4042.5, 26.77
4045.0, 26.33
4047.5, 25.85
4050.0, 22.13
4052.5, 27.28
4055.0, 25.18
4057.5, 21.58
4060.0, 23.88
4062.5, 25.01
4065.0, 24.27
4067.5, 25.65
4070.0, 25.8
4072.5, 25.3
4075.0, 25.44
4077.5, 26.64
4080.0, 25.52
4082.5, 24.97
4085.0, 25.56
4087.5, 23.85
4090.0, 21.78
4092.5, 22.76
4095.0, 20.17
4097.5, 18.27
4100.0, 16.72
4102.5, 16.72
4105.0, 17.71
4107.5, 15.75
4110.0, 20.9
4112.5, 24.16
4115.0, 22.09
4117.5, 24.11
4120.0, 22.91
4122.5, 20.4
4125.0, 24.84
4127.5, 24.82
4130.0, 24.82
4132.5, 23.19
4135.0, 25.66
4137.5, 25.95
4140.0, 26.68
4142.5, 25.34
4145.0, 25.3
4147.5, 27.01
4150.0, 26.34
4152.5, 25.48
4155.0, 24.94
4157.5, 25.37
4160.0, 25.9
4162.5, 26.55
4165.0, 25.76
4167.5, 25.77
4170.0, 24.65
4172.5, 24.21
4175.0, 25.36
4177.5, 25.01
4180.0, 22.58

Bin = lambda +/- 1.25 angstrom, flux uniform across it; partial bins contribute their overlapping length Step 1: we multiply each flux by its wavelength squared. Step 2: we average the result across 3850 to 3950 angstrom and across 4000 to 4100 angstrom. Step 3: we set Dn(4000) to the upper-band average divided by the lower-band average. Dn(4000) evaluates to 1.5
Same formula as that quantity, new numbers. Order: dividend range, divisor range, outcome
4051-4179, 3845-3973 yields 1.52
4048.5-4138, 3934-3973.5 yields 1.50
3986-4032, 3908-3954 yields 1.43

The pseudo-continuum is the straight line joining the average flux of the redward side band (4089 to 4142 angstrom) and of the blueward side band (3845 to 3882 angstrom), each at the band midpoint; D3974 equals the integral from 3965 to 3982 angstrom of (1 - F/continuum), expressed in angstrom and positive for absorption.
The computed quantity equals 4.7 angstrom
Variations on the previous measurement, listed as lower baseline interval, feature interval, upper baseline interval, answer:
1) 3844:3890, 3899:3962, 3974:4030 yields 4.7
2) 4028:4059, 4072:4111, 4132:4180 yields 5.9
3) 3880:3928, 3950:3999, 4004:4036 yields 9.0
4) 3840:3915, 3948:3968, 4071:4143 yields 1.9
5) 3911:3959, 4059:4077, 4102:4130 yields -3.5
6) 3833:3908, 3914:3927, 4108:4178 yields -2.5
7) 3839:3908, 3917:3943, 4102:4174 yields 1.3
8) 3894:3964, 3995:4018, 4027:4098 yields -4.8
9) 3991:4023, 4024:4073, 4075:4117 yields -2.1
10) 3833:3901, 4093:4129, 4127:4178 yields 5.0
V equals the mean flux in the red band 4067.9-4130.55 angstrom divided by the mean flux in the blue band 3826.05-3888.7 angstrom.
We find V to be 1.41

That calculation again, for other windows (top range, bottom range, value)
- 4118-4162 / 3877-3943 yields 1.42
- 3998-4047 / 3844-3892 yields 1.58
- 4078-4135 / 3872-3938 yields 1.26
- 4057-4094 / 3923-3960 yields 1.35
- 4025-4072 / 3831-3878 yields 1.56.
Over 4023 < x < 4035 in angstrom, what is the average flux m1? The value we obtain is 26.2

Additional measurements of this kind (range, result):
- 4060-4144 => 23.2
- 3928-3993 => 17.7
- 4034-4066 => 25.4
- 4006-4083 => 25.9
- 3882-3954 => 18.2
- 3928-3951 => 17.3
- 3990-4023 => 27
